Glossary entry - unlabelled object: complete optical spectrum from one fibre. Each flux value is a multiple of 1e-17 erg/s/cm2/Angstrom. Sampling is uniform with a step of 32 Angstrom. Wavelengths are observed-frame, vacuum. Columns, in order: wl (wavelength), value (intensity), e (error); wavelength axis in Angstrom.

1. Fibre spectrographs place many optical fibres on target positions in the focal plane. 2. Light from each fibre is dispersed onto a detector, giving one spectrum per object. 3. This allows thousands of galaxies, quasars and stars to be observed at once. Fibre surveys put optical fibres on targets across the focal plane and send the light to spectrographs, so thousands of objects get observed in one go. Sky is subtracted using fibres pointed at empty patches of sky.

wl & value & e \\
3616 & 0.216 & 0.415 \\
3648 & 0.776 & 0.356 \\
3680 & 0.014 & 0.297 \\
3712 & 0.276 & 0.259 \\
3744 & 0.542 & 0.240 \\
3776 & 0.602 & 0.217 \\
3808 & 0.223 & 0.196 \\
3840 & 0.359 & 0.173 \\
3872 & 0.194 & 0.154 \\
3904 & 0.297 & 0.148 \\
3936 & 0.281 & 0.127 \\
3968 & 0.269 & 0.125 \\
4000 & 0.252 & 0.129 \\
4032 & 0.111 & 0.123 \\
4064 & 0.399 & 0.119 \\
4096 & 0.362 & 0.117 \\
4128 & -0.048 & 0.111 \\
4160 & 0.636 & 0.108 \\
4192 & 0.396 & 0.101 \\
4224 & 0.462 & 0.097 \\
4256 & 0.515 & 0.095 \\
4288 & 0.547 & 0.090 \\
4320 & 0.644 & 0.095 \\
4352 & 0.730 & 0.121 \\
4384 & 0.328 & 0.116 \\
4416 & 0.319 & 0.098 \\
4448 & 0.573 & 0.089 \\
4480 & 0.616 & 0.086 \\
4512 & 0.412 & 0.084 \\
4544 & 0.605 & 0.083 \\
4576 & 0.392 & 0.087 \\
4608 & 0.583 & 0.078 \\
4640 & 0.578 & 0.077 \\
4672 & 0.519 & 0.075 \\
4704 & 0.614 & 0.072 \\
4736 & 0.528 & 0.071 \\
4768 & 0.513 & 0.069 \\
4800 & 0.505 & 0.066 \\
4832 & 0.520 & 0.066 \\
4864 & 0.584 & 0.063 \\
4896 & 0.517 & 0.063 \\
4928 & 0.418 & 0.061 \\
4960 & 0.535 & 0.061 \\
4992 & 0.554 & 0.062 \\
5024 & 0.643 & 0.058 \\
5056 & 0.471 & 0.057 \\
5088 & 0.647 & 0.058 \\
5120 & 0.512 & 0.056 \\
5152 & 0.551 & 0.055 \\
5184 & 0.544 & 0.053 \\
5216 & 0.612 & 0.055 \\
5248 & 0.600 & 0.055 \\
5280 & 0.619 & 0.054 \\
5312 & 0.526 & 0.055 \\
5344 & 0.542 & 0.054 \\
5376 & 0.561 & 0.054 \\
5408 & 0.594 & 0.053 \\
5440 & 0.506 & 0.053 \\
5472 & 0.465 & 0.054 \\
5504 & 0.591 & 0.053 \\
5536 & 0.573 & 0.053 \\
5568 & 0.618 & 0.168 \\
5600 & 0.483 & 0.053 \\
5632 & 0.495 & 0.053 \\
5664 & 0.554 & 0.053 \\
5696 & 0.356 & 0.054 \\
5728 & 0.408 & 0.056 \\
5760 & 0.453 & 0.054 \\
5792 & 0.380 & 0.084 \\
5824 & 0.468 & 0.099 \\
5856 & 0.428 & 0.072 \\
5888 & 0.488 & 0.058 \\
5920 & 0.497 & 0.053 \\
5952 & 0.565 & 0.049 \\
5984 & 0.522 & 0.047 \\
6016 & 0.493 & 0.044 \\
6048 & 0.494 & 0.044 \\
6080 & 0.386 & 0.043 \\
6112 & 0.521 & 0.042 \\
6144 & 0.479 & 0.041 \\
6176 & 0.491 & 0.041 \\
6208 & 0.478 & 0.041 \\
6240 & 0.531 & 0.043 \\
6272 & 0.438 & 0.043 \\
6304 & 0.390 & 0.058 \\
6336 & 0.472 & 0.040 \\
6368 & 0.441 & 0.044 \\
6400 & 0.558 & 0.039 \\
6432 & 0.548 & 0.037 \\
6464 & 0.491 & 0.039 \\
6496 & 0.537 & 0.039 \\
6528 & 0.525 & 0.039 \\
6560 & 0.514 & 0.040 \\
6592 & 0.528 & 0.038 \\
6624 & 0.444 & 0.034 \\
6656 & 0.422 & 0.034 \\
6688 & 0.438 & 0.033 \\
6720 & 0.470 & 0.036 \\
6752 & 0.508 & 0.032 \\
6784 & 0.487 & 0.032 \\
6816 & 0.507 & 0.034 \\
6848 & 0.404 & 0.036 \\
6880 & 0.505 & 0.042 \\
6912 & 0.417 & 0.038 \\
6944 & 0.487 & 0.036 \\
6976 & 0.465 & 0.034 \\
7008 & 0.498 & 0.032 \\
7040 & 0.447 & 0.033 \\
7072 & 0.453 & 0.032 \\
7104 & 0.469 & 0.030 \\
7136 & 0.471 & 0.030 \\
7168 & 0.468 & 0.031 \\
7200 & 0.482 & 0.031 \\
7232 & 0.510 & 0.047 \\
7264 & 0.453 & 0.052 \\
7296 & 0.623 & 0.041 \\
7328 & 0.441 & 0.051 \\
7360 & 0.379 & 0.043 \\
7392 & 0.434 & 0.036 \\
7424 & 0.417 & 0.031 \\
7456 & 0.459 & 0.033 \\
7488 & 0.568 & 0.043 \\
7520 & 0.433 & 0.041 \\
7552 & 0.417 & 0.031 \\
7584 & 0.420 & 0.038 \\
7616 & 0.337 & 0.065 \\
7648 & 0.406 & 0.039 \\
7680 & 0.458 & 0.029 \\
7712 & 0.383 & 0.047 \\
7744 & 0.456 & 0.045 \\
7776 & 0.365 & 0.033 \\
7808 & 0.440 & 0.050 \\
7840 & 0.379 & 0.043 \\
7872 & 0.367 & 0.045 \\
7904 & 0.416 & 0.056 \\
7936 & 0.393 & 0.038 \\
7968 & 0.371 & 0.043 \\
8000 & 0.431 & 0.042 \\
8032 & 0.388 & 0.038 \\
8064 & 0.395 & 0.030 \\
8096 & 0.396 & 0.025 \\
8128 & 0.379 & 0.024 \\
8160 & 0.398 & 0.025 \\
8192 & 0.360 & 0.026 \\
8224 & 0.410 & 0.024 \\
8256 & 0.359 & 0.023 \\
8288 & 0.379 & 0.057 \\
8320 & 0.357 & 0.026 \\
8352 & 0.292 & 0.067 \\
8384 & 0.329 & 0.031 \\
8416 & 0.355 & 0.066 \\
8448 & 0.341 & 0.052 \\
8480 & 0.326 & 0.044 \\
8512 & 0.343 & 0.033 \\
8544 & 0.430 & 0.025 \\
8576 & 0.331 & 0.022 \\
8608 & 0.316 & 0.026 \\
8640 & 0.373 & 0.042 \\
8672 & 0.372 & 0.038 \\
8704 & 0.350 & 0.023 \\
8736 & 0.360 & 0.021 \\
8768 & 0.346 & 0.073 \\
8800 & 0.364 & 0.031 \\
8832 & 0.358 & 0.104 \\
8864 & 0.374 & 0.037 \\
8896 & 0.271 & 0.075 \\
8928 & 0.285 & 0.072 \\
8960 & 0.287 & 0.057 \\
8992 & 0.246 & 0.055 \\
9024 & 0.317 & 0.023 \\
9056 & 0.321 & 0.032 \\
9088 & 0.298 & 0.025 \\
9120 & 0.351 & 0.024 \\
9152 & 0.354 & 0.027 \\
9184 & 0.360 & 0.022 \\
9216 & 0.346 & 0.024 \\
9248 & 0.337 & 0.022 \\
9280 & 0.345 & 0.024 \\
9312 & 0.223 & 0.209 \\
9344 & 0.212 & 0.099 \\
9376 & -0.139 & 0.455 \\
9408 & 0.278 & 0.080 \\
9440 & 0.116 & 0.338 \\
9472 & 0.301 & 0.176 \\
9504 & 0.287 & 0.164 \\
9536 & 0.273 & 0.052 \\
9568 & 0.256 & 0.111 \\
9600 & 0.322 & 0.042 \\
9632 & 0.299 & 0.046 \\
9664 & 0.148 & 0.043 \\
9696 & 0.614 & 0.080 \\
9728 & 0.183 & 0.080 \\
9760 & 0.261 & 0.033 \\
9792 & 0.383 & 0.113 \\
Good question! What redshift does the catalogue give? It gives 0.113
